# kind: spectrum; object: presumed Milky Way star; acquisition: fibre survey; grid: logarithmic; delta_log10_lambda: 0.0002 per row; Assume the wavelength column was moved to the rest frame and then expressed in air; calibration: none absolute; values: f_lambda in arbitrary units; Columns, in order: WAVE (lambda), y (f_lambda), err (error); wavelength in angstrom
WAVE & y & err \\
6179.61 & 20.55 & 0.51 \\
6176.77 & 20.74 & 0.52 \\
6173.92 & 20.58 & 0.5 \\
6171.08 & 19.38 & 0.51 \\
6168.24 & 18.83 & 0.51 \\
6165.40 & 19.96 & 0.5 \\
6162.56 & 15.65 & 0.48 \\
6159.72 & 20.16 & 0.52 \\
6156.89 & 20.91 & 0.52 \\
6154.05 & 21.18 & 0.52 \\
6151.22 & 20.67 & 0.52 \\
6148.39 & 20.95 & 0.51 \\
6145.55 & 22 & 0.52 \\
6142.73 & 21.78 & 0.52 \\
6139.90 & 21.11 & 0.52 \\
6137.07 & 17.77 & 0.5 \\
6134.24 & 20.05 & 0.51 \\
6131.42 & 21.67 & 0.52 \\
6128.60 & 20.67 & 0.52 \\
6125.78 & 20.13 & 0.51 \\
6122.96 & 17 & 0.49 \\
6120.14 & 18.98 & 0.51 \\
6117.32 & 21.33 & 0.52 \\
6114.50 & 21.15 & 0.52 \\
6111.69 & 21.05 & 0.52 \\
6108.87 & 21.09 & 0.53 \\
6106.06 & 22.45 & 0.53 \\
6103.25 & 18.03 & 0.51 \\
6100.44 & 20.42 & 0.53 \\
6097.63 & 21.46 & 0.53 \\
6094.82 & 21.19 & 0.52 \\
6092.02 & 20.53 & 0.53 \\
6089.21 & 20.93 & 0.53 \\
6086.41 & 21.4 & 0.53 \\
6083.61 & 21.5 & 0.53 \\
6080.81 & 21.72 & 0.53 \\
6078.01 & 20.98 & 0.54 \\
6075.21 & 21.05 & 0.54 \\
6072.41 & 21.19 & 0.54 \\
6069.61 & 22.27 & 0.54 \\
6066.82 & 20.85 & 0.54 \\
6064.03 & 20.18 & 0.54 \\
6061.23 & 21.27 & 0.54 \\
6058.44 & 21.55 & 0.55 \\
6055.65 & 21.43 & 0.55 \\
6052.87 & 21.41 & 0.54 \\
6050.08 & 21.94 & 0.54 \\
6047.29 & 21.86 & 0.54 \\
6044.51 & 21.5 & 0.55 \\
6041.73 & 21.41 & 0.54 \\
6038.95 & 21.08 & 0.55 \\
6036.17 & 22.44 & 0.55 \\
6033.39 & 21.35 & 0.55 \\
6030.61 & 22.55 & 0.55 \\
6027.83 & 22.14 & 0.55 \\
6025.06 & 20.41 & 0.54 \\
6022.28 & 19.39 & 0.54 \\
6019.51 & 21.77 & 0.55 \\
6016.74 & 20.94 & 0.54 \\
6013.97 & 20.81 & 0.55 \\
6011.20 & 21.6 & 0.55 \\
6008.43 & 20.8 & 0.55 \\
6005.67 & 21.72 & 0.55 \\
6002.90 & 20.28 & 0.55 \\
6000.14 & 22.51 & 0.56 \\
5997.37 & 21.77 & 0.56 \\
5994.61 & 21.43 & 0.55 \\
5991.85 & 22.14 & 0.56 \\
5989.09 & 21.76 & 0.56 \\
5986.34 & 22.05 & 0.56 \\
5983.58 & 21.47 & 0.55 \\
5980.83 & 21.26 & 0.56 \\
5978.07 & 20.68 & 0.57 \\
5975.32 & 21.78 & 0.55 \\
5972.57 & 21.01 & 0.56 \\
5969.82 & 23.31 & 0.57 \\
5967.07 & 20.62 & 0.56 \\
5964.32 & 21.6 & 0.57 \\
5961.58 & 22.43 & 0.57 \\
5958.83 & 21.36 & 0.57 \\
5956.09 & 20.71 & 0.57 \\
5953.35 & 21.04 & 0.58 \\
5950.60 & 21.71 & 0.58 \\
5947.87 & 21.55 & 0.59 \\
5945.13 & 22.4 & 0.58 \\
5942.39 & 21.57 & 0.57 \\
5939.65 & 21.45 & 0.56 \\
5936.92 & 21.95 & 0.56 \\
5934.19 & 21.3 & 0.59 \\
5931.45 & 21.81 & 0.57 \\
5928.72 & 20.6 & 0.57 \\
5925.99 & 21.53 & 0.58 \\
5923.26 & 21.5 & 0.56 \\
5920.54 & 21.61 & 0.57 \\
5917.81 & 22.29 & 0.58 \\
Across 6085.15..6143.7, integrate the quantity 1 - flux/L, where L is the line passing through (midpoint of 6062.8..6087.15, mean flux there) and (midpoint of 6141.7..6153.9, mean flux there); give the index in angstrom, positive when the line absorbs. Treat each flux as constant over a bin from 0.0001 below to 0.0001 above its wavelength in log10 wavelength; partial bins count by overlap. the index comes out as 2.25 angstrom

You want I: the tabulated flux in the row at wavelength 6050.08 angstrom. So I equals 21.94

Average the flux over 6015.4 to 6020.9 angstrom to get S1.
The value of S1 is 21.4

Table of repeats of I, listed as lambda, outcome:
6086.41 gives 21.4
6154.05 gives 21.18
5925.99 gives 21.53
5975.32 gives 21.78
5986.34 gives 22.05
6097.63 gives 21.46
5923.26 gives 21.5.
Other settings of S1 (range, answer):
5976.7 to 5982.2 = 20.9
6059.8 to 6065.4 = 20.7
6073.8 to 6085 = 21.3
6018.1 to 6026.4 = 20.5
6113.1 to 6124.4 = 19.6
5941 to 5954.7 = 21.6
